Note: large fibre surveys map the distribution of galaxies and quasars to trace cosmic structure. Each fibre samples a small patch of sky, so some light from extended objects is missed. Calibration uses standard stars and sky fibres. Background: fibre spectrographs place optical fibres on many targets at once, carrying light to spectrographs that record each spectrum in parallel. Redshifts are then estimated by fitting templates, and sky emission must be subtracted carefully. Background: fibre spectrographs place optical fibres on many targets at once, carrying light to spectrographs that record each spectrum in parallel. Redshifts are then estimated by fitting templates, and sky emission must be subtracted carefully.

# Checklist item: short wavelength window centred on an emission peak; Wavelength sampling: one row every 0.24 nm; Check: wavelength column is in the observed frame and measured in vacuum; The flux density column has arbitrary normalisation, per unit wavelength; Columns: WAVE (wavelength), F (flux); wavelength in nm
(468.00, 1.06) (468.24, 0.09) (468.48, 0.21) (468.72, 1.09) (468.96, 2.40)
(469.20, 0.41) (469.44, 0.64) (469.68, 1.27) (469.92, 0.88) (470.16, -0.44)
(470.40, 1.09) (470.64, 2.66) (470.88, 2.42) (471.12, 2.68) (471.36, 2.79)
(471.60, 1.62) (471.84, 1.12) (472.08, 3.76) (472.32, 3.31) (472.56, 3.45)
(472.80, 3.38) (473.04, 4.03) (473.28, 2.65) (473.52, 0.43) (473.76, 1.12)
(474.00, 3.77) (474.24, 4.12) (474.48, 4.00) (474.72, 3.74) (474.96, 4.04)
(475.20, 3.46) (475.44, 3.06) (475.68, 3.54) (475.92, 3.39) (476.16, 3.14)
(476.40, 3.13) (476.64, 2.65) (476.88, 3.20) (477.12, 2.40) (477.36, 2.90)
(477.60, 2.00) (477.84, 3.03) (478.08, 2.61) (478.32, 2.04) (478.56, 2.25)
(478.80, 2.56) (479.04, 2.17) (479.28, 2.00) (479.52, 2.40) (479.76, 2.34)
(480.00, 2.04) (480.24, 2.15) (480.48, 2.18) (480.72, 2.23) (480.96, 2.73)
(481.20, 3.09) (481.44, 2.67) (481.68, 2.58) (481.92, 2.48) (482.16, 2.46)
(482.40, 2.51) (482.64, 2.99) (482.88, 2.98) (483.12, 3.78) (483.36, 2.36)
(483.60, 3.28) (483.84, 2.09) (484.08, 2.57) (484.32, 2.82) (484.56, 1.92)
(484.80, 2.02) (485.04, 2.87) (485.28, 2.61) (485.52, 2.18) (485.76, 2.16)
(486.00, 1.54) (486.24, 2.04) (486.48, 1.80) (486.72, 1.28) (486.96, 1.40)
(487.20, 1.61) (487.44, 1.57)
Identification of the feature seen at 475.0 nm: Ly-alpha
